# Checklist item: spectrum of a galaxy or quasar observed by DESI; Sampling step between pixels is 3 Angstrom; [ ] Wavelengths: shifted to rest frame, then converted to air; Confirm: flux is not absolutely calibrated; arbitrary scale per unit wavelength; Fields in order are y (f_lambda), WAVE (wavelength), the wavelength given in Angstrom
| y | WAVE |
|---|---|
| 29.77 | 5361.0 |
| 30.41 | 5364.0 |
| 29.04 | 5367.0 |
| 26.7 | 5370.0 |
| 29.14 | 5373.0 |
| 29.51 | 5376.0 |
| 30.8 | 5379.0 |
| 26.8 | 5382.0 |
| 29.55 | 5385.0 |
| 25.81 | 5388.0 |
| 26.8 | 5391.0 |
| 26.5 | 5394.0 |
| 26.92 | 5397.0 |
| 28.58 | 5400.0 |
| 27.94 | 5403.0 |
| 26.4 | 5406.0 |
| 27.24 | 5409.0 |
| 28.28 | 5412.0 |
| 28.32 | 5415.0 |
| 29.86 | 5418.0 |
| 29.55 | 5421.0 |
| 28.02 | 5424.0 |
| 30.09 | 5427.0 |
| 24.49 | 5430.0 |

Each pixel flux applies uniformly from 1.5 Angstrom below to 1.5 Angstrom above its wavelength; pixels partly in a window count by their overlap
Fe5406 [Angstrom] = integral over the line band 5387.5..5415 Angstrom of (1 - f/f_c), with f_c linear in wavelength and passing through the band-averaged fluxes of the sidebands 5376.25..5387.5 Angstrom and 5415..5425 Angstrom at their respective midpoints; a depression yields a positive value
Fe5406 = 1.6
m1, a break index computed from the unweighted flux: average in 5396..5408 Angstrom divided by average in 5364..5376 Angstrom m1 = 1.0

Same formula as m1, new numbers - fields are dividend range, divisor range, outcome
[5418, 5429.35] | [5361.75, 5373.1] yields 1.00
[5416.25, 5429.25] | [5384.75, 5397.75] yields 1.08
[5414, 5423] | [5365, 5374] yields 1.03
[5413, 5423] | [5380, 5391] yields 1.06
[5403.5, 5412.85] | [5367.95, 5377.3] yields 0.96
